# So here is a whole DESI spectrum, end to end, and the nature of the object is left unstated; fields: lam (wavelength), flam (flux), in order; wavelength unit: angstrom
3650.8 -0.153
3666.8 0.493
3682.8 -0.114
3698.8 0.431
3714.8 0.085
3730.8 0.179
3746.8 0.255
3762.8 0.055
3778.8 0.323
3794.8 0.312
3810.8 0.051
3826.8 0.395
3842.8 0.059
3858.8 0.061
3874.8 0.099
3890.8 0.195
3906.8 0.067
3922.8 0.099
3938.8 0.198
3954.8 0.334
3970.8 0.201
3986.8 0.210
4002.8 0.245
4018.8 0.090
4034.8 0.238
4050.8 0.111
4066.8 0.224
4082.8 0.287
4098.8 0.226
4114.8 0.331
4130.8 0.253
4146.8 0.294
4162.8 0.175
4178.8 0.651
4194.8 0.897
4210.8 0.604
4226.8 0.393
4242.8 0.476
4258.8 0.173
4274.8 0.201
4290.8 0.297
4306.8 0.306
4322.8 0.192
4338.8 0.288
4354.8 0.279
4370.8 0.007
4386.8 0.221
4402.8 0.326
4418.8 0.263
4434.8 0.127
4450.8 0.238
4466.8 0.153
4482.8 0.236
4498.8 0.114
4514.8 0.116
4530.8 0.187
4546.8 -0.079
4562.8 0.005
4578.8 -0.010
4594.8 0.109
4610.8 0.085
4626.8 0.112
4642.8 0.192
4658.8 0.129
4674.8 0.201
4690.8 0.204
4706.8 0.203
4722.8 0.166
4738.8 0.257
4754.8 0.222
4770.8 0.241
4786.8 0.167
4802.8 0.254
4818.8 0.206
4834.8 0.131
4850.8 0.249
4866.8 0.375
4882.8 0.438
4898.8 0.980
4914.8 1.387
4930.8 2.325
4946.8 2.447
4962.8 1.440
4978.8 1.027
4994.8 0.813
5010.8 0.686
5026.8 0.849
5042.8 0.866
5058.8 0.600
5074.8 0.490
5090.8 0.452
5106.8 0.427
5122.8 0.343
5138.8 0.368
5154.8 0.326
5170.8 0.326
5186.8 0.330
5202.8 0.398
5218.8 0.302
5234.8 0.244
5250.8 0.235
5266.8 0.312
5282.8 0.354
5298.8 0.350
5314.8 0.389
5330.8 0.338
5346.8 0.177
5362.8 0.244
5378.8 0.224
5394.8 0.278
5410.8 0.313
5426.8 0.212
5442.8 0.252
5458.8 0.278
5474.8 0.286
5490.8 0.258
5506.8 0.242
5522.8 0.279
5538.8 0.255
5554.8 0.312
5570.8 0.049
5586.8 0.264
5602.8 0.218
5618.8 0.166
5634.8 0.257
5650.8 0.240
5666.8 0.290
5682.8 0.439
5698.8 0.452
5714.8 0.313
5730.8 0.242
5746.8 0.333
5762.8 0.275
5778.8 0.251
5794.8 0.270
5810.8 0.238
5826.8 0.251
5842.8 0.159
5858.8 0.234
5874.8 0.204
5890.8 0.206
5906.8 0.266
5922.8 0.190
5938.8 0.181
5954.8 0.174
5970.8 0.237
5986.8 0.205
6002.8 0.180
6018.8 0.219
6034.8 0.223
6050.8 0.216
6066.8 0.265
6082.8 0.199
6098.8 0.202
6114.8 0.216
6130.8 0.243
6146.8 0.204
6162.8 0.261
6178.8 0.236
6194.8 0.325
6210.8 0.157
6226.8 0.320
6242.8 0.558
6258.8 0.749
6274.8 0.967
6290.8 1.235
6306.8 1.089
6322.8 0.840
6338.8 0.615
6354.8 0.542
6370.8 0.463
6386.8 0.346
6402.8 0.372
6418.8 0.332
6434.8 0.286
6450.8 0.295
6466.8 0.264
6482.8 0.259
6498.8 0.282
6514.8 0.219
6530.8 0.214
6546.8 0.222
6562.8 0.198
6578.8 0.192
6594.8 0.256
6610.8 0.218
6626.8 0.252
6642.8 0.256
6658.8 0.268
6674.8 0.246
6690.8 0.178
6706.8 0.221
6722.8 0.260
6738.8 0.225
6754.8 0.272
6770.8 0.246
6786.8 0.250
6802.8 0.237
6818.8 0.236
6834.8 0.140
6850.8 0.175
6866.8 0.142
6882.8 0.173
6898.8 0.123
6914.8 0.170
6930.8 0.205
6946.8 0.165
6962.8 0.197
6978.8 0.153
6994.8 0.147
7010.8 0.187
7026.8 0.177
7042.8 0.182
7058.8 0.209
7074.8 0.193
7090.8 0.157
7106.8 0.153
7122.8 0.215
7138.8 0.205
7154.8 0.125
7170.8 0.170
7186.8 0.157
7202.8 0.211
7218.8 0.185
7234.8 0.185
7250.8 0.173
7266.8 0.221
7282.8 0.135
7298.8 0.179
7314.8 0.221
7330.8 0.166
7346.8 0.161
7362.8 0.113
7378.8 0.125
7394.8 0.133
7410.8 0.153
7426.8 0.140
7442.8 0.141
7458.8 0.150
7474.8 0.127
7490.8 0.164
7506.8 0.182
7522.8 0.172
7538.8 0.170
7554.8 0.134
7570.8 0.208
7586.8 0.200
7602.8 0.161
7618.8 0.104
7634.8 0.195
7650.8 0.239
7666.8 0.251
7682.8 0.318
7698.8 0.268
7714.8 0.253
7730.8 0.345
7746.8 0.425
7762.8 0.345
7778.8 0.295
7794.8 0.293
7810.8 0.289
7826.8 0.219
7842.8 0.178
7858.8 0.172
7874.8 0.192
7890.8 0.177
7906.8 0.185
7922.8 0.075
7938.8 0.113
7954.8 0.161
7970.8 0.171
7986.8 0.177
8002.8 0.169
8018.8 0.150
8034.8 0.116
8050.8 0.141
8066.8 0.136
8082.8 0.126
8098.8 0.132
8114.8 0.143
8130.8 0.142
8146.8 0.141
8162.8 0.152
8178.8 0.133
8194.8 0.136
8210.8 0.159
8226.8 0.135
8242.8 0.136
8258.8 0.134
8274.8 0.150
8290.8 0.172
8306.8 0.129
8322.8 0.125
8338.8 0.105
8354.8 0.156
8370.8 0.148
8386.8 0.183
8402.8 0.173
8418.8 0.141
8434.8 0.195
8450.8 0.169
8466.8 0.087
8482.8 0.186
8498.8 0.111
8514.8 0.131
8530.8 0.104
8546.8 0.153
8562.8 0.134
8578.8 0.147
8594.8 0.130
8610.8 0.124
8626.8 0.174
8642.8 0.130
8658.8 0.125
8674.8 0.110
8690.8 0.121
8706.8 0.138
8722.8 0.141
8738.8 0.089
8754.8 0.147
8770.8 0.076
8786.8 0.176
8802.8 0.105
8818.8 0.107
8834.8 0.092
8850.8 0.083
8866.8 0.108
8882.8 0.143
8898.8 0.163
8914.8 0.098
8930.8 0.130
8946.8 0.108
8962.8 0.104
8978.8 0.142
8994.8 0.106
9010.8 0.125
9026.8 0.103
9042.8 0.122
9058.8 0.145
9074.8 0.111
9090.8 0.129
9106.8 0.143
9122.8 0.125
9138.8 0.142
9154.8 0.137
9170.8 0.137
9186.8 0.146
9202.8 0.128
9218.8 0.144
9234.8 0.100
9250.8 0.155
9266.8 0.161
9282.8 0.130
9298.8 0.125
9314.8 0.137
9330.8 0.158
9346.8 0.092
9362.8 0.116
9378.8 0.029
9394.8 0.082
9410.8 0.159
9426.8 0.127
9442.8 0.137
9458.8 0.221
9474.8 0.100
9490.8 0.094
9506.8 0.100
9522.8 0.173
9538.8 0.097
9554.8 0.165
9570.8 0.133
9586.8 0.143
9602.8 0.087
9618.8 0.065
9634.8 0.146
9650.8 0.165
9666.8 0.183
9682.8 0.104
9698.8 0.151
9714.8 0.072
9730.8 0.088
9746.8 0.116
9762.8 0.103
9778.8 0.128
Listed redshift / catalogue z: 3.061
